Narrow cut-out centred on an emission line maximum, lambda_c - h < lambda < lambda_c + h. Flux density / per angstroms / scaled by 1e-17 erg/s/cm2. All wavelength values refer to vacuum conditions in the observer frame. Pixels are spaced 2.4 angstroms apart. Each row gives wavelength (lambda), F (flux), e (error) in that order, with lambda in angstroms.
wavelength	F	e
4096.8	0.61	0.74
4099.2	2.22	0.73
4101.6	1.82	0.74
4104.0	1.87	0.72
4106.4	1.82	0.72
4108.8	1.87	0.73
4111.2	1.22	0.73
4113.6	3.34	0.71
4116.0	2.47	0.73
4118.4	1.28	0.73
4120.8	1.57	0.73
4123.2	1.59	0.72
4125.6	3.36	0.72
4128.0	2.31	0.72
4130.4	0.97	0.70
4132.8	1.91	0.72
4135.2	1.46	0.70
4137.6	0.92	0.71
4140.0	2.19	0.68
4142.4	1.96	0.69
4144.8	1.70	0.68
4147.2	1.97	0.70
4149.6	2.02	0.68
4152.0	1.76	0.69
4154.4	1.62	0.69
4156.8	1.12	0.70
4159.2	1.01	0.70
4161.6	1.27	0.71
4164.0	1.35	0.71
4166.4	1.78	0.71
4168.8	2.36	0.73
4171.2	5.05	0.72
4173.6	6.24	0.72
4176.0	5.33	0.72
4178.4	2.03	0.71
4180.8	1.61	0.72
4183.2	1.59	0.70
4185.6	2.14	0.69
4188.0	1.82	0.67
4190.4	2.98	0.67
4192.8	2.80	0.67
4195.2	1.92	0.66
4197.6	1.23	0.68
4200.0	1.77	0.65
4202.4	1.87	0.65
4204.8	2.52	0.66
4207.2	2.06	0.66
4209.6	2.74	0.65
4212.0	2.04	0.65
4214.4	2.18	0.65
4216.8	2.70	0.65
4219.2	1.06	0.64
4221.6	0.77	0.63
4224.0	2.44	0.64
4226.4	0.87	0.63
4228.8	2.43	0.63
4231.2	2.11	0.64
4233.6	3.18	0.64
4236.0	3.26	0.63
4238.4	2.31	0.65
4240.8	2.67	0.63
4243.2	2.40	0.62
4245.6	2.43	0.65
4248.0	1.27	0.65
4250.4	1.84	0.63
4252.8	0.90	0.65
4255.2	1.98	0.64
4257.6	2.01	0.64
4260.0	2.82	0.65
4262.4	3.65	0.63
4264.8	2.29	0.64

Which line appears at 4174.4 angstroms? [O II]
